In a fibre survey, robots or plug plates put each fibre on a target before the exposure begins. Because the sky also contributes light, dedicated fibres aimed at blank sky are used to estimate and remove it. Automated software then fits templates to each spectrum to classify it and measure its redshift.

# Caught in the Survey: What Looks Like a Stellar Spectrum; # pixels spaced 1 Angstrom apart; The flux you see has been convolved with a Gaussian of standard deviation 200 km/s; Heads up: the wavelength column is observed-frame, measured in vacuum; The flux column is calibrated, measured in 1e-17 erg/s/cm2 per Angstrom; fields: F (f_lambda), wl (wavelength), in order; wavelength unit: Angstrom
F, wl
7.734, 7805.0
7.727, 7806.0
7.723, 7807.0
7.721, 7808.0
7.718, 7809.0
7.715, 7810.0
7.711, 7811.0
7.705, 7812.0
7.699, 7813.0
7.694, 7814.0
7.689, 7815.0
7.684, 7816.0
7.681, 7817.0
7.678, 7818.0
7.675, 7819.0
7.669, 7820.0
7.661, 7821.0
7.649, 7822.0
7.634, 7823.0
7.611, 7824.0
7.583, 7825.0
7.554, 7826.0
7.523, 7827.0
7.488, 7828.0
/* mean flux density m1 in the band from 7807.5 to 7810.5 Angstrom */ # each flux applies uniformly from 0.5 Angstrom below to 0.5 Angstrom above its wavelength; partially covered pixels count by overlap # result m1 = 7.72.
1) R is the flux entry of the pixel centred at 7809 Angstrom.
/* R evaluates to 7.718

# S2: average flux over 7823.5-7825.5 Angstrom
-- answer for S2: 7.6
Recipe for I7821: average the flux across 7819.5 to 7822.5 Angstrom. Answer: 7.66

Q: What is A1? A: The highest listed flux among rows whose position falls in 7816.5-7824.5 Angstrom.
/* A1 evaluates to 7.681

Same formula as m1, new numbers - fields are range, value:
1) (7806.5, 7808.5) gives 7.72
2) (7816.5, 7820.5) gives 7.68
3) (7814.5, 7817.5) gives 7.68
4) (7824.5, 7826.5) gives 7.57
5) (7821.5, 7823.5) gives 7.64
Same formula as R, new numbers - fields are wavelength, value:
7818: 7.678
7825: 7.583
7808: 7.721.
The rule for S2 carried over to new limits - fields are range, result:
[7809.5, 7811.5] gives 7.71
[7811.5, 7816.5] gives 7.69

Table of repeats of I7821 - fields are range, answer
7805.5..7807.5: 7.72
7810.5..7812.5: 7.71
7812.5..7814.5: 7.7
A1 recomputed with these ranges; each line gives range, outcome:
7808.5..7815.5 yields 7.718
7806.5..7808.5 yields 7.723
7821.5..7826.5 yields 7.649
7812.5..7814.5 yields 7.699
